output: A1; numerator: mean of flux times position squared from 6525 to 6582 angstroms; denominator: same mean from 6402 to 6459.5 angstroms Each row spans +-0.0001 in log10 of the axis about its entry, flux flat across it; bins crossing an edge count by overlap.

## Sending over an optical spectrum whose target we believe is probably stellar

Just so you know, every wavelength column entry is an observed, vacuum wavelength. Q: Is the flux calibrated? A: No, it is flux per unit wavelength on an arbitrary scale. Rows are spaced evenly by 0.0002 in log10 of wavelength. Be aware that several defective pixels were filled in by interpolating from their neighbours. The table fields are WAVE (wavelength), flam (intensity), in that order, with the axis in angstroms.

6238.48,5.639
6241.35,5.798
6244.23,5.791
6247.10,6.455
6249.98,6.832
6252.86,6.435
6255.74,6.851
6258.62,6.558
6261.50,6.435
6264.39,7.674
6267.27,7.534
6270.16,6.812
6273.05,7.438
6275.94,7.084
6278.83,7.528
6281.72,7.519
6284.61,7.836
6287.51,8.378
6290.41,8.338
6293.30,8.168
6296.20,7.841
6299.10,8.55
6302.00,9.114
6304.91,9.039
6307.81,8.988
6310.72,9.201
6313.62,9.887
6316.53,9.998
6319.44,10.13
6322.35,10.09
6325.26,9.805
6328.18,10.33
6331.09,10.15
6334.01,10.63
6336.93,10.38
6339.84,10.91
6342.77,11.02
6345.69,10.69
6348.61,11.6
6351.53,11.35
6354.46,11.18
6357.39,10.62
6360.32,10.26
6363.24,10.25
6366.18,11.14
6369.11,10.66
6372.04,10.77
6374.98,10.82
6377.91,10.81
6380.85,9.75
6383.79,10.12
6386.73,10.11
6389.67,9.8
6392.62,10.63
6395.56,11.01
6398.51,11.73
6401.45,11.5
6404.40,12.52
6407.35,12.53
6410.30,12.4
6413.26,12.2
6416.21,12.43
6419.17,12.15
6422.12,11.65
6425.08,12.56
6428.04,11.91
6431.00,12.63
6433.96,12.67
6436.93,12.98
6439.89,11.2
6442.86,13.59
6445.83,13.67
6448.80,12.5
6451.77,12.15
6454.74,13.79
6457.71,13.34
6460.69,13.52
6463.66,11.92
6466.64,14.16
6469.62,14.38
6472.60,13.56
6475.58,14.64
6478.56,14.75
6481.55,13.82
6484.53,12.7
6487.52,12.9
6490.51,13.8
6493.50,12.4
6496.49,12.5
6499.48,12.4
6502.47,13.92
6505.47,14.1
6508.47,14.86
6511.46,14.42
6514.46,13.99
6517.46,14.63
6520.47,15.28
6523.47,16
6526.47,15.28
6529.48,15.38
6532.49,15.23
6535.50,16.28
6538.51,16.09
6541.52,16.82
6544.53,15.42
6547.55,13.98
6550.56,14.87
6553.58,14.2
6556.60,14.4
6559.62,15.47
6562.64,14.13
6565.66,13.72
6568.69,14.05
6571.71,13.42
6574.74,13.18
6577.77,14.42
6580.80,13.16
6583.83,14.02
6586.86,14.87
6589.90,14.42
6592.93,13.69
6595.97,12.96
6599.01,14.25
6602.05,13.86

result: 1.22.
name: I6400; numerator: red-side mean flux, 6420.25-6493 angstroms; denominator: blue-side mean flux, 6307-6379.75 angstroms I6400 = 1.25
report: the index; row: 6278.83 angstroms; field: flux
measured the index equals 7.528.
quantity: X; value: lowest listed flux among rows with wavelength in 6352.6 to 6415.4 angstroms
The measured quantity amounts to 9.75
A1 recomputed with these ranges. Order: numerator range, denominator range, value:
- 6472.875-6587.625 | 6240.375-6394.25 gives 1.68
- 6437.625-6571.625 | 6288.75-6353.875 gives 1.52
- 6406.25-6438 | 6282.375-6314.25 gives 1.49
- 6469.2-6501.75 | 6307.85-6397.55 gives 1.34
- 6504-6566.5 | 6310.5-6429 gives 1.44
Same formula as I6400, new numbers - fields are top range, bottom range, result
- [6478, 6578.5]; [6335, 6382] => 1.33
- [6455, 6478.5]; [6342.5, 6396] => 1.29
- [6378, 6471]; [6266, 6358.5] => 1.30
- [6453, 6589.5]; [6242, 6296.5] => 1.97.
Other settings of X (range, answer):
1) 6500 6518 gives 13.92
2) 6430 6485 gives 11.2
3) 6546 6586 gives 13.16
